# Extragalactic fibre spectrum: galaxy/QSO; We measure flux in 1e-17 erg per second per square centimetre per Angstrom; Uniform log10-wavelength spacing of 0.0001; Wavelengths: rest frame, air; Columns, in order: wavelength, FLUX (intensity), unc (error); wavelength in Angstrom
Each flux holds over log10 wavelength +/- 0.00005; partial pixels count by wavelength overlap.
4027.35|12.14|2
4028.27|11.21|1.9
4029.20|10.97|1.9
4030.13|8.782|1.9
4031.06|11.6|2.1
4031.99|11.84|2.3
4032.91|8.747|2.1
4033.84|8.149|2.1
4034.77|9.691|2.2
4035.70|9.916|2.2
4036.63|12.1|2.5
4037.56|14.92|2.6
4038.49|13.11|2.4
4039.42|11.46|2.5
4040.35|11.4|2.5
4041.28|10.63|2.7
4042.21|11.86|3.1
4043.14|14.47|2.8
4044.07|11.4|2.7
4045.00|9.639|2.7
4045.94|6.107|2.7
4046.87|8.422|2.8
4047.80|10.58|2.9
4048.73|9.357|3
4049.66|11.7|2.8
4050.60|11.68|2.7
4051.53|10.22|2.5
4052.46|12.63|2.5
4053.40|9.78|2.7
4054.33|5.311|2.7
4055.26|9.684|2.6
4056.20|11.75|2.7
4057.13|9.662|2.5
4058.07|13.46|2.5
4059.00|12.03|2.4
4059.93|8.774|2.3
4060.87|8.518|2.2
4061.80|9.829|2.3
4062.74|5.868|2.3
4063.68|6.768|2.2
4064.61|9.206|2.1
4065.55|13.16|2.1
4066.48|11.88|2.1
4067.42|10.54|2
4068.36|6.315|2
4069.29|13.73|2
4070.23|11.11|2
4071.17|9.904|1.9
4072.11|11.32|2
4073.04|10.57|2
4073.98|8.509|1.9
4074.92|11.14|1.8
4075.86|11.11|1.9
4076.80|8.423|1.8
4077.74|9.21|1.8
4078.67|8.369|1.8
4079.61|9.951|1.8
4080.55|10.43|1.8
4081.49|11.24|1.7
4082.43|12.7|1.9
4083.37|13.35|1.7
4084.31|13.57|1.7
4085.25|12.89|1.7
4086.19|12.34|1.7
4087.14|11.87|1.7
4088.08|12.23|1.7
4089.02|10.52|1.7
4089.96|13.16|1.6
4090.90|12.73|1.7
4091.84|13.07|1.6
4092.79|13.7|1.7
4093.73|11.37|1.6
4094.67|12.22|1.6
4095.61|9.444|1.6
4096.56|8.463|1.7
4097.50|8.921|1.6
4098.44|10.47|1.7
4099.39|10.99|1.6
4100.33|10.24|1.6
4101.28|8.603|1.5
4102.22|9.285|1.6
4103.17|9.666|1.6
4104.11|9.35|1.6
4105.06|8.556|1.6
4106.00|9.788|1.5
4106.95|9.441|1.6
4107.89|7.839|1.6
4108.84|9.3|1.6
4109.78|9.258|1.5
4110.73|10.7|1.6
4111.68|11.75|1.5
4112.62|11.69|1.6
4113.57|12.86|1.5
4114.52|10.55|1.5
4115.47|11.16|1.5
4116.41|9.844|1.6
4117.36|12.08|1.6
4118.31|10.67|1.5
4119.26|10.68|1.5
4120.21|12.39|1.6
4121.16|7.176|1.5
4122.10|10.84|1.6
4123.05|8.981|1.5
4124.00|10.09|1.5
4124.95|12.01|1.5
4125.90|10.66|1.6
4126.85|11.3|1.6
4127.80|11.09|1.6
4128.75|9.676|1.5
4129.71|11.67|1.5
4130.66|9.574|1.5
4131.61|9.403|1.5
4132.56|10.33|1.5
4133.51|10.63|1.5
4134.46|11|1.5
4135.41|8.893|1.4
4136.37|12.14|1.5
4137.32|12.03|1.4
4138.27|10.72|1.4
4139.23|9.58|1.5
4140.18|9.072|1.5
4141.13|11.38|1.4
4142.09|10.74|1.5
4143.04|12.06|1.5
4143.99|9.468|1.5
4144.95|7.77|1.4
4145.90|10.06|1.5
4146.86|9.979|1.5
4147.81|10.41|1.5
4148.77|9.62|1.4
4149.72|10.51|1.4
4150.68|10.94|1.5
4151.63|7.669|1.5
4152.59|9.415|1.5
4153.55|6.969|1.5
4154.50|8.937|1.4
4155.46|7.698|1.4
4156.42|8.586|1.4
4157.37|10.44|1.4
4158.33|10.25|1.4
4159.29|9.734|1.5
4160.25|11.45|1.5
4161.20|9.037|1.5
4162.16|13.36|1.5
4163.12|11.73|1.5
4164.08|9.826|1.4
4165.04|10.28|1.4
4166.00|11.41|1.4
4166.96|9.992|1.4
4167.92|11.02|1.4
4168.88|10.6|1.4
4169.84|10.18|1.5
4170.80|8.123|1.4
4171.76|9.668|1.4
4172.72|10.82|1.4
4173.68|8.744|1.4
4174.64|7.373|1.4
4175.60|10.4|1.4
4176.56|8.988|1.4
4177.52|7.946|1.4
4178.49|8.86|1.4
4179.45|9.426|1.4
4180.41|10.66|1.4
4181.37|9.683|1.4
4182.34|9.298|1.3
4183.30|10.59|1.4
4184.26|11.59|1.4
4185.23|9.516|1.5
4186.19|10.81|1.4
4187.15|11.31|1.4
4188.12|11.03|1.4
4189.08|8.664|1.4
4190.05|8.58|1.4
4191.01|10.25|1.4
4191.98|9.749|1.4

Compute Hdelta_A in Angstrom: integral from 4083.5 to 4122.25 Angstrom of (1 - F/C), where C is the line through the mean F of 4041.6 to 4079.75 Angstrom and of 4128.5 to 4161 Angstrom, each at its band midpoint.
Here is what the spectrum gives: -2.9 Angstrom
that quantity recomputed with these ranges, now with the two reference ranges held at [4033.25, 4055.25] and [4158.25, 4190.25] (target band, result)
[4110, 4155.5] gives -0.5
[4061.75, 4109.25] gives -0.3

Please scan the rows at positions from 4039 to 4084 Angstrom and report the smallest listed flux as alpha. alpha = 5.311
